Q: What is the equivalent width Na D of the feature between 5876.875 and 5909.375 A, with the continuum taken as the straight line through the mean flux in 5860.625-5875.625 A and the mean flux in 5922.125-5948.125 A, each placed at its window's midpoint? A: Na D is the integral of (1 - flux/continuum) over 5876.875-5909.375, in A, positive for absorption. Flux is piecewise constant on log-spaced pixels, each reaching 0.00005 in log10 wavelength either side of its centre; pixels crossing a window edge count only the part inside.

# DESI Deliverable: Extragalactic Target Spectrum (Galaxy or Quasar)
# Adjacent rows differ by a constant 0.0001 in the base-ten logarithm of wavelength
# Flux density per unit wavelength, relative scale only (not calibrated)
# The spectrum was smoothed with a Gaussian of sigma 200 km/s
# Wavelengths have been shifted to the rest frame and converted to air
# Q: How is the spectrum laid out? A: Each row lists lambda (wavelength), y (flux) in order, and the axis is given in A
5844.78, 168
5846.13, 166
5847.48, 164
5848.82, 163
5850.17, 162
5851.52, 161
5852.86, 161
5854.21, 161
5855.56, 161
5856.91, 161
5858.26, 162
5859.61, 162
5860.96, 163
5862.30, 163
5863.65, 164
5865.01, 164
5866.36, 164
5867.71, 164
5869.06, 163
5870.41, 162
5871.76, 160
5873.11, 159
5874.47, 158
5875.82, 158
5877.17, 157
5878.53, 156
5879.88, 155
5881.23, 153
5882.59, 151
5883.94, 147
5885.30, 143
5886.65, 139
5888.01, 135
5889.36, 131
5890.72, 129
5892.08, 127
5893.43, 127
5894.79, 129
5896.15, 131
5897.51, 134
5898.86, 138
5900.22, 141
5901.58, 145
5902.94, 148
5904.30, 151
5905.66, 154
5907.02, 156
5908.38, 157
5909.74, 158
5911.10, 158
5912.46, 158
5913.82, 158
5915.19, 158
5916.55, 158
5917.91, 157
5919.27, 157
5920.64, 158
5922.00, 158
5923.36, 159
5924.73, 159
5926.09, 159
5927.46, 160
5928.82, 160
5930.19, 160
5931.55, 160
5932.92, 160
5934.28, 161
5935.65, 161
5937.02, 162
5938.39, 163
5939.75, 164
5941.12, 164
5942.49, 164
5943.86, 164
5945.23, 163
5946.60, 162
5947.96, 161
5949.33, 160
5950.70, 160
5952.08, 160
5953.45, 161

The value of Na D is 3.8 A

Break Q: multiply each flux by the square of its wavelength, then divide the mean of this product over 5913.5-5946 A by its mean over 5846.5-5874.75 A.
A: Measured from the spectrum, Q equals 1.0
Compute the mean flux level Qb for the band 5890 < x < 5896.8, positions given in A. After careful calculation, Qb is 128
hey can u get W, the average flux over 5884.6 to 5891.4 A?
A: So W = 135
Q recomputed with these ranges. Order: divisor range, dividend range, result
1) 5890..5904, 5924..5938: 1.20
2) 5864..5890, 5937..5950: 1.08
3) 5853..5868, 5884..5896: 0.83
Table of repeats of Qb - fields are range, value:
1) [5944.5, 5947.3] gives 163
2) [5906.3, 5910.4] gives 157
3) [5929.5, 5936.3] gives 160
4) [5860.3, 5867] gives 164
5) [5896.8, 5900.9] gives 138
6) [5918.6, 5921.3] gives 157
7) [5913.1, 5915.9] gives 158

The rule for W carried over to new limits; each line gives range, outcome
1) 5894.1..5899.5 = 133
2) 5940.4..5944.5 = 164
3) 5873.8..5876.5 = 158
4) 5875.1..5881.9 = 156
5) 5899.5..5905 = 146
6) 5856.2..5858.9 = 161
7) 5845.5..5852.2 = 163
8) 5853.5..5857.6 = 161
